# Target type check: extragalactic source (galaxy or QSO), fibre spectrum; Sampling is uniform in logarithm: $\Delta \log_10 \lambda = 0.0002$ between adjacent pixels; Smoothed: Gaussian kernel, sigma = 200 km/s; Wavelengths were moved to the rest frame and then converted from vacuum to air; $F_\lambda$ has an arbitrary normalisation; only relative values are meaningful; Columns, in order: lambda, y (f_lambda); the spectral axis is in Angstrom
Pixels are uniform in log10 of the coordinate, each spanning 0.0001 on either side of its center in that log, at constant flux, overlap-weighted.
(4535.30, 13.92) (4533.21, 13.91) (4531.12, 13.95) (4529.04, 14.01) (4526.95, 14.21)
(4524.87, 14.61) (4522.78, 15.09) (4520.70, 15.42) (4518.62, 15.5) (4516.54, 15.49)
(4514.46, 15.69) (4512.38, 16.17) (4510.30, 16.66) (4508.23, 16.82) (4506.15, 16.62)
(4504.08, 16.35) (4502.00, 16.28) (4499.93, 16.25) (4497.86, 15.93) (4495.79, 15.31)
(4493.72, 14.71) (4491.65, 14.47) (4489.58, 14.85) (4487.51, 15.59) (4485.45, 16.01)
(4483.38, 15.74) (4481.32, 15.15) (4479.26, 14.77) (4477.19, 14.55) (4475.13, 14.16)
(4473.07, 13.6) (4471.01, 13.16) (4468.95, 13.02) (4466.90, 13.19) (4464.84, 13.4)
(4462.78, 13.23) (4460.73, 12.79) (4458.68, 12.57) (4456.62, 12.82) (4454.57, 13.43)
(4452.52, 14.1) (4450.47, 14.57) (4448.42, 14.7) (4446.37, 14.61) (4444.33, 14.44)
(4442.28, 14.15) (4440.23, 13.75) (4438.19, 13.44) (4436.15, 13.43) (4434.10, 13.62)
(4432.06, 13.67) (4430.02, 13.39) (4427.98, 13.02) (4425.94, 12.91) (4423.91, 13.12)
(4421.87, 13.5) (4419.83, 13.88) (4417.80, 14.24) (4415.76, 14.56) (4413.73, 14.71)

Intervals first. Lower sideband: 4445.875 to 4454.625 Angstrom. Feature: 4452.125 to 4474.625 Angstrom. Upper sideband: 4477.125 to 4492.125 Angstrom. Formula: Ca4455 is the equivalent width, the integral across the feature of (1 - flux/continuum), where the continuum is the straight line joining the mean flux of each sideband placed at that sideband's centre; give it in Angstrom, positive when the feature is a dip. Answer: 2.3 Angstrom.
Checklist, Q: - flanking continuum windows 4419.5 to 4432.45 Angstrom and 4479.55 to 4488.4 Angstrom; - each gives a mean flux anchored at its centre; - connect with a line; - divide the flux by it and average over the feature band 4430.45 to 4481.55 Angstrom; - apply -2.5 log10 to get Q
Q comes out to 0.05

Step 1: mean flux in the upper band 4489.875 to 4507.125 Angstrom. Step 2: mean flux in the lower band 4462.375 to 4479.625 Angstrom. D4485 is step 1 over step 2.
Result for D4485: 1.15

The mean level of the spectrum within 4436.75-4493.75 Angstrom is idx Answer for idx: 14.1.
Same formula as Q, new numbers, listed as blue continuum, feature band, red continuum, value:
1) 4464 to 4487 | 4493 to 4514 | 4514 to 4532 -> -0.11 mag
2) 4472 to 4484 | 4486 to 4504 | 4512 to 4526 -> -0.04 mag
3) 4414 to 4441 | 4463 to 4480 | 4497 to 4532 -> 0.07 mag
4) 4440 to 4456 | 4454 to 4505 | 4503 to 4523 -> 0.05 mag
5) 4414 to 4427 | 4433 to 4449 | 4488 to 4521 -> 0.02 mag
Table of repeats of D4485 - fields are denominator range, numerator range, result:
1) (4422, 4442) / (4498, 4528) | 1.18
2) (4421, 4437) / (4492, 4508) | 1.19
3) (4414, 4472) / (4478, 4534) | 1.13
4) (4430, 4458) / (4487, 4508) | 1.13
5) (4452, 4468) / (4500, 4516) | 1.24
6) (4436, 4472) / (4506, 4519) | 1.19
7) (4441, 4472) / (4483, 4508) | 1.15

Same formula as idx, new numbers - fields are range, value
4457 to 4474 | 13.1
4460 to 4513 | 15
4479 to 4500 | 15.3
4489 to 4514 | 15.9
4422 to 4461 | 13.6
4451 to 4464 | 13.2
